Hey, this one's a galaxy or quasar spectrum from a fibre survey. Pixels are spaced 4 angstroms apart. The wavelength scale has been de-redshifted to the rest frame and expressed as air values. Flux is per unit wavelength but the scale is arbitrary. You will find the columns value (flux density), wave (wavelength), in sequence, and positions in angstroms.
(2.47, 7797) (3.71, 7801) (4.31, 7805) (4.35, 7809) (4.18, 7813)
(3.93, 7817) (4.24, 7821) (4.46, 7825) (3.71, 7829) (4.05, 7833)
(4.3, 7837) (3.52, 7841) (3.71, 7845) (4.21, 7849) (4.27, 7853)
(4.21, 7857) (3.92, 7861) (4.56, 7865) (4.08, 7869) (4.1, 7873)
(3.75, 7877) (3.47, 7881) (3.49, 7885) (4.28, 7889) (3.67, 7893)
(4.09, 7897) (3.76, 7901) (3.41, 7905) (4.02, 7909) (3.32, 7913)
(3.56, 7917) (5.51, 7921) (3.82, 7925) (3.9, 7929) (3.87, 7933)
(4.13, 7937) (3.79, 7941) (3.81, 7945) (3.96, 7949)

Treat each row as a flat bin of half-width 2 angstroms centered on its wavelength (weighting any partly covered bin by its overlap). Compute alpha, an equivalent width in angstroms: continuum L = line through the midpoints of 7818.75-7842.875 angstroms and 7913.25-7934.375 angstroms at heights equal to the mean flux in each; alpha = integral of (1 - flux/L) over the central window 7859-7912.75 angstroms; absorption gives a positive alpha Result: 2.5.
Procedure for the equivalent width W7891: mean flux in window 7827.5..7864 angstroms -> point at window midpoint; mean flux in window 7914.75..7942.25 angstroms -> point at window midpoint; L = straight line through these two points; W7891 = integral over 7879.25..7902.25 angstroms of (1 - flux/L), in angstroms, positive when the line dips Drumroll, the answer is 1.4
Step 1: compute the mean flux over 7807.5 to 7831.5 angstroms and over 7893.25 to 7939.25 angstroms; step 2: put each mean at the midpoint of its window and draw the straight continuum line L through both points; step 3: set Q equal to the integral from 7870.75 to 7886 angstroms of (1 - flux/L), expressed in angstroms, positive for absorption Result 1.11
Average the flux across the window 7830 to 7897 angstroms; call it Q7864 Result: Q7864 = 3.97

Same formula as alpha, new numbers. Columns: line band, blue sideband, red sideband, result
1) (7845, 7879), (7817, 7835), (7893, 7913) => -1.5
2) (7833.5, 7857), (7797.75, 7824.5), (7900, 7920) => -0.5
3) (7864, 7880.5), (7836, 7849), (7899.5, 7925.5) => -0.6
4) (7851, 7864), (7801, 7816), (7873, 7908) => -0.8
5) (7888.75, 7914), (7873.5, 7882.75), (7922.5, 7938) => 0.2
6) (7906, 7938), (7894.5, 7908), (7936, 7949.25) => -1.3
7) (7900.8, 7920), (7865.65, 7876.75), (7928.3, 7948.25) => 1.4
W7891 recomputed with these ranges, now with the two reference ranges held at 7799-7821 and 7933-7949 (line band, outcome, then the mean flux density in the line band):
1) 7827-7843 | 0.69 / 3.9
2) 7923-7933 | 0.17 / 3.86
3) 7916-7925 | -1.24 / 4.48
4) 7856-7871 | -0.61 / 4.19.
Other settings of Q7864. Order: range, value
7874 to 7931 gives 3.86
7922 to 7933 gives 4.01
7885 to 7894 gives 3.9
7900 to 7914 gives 3.64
